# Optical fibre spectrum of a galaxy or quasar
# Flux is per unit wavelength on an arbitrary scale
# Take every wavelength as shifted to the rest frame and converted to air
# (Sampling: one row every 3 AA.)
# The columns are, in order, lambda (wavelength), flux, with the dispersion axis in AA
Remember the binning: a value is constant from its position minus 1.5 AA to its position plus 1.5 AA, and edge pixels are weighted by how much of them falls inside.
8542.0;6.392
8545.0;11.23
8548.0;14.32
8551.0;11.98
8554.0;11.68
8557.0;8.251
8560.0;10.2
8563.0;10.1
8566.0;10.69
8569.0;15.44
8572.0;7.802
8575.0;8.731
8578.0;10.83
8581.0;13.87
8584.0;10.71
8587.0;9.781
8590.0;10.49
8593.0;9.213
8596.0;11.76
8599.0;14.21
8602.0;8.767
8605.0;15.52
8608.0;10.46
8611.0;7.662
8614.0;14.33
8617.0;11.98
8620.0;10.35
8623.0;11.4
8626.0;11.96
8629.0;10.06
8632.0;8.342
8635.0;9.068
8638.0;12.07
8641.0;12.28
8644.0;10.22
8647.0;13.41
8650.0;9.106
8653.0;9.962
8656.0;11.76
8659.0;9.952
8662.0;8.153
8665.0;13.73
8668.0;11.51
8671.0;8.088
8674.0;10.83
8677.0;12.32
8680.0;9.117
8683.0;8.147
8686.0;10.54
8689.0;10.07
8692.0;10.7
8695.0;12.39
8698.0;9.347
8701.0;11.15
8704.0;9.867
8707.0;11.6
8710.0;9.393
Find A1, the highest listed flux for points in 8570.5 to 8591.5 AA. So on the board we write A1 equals 13.87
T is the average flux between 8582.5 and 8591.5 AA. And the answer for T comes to 10.3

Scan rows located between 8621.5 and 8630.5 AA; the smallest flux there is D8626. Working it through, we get 10.06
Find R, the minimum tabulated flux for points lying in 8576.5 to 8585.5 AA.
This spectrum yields 10.71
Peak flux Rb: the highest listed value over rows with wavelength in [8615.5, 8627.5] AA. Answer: 11.98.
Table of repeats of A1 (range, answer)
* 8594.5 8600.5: 14.21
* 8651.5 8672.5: 13.73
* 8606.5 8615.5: 14.33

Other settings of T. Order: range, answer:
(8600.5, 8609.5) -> 11.6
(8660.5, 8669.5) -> 11.1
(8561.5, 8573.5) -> 11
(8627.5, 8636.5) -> 9.16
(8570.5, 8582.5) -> 10.3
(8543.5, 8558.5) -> 11.5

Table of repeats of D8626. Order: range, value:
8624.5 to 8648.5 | 8.342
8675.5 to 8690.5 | 8.147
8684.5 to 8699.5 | 9.347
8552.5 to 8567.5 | 8.251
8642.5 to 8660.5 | 9.106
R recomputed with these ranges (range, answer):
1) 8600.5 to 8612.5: 7.662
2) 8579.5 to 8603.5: 8.767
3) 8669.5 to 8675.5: 8.088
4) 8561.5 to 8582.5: 7.802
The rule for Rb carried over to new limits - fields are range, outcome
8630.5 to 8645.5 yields 12.28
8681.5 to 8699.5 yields 12.39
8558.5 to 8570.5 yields 15.44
